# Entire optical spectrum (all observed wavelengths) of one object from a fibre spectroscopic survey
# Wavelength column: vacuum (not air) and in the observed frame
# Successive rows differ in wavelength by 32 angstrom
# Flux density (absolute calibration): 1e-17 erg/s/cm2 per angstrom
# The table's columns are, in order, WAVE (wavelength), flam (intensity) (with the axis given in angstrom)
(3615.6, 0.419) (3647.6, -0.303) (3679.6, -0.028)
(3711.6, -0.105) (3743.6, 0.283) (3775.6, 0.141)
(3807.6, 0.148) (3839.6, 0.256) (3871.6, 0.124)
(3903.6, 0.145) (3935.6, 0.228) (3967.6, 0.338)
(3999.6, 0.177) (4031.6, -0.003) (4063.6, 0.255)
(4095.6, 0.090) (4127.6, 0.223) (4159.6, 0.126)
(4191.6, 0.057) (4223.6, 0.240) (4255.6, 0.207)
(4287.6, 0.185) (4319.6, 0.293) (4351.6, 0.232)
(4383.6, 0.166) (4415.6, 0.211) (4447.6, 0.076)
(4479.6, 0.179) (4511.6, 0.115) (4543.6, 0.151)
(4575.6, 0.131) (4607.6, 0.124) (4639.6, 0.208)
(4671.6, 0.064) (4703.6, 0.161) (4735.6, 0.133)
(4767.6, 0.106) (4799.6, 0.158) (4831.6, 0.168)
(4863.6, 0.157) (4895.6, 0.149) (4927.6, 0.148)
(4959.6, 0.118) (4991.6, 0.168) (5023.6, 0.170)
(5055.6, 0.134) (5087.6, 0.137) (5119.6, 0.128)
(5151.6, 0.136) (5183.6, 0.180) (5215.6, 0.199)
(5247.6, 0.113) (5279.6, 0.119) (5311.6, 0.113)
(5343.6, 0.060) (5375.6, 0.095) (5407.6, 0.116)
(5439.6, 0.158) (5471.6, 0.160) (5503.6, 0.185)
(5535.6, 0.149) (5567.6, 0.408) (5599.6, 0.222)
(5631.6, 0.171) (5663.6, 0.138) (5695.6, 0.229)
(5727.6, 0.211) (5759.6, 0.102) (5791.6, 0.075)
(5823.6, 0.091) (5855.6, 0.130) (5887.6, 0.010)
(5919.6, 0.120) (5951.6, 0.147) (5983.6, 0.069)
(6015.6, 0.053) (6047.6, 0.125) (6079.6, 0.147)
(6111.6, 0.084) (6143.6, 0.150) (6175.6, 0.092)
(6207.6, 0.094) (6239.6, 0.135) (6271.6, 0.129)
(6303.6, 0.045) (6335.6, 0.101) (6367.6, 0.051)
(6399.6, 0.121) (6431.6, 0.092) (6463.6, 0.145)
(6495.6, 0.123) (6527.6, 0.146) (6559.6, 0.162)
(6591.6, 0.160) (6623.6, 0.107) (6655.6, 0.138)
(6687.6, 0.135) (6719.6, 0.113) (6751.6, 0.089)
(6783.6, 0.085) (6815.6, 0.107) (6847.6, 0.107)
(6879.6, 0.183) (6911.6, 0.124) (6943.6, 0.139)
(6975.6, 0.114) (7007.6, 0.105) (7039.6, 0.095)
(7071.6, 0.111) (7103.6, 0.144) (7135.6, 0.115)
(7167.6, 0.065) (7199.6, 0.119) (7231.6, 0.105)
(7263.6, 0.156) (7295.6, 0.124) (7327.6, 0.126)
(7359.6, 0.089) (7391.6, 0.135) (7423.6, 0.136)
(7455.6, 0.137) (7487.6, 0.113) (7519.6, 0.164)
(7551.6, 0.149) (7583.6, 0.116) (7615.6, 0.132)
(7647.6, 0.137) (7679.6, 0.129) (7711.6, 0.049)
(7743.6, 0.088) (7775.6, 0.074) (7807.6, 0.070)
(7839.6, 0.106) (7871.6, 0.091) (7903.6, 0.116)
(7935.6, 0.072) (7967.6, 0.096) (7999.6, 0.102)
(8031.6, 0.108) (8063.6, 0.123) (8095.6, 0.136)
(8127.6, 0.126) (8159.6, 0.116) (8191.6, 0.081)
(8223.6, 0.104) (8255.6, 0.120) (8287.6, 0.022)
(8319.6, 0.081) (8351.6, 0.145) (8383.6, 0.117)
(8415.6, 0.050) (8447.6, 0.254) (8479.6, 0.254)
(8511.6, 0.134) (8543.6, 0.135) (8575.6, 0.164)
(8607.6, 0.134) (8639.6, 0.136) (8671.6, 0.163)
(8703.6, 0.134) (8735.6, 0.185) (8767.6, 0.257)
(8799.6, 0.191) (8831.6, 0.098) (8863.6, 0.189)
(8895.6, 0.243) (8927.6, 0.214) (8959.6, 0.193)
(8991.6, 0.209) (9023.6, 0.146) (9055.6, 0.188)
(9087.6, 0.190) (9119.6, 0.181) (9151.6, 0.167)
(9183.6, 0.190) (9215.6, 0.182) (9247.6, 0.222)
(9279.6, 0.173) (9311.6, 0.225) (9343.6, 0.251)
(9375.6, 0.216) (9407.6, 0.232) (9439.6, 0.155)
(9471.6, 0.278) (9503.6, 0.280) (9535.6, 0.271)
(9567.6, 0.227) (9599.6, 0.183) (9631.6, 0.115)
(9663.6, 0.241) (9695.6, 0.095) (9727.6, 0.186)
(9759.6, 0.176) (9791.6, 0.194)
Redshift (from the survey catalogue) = 1.27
